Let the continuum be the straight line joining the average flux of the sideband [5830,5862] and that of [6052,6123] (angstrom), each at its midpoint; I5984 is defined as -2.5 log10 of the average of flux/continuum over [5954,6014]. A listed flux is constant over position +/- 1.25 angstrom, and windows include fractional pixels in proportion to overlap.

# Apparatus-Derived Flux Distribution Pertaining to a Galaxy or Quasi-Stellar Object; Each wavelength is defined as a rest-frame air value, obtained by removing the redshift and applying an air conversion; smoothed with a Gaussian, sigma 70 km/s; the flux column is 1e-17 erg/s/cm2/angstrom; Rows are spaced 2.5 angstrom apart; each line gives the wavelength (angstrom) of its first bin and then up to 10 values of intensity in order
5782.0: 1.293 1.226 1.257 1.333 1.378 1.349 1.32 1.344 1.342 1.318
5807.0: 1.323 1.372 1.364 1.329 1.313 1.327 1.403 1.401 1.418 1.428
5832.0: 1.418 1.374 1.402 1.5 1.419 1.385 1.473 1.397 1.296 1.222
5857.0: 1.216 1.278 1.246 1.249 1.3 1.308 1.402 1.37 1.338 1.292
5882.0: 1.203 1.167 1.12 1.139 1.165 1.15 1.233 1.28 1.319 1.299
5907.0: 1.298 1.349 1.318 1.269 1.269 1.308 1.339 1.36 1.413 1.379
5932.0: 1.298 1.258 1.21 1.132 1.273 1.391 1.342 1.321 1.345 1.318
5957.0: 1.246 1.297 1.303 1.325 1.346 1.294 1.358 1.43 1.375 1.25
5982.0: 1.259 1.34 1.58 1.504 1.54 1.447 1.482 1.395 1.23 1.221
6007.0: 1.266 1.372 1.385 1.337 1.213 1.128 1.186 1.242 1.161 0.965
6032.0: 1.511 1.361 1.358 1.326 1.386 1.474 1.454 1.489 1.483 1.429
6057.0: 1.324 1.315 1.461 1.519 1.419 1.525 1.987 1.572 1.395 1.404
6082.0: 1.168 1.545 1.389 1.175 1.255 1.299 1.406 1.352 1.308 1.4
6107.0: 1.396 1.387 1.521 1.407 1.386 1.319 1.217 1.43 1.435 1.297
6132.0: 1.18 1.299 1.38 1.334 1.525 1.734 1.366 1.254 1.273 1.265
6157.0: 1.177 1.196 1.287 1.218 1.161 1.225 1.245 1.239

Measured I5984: 0.02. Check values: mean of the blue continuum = 1.36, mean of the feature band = 1.36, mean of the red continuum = 1.4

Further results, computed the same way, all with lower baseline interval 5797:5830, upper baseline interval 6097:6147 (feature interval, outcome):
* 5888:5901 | 0.14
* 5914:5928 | 0.03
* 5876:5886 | 0.10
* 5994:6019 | 0.04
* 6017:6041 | 0.11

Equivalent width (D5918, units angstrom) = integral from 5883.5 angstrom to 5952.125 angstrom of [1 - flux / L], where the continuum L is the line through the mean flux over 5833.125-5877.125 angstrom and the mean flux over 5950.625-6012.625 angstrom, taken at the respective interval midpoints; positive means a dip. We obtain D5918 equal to 3.8 angstrom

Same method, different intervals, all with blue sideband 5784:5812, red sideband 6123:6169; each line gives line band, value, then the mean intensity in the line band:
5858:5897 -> 2.32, 1.25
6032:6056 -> -1.79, 1.42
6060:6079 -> -3.11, 1.54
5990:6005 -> -0.86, 1.4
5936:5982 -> 0.59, 1.31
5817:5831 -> -0.64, 1.39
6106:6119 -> -0.91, 1.41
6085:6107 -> -0.22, 1.33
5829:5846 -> -1.17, 1.42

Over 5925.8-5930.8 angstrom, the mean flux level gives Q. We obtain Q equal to 1.39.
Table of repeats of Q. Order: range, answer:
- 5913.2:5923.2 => 1.3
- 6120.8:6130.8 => 1.34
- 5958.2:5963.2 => 1.3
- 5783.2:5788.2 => 1.24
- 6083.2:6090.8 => 1.37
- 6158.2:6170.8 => 1.22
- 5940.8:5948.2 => 1.34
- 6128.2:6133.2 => 1.24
